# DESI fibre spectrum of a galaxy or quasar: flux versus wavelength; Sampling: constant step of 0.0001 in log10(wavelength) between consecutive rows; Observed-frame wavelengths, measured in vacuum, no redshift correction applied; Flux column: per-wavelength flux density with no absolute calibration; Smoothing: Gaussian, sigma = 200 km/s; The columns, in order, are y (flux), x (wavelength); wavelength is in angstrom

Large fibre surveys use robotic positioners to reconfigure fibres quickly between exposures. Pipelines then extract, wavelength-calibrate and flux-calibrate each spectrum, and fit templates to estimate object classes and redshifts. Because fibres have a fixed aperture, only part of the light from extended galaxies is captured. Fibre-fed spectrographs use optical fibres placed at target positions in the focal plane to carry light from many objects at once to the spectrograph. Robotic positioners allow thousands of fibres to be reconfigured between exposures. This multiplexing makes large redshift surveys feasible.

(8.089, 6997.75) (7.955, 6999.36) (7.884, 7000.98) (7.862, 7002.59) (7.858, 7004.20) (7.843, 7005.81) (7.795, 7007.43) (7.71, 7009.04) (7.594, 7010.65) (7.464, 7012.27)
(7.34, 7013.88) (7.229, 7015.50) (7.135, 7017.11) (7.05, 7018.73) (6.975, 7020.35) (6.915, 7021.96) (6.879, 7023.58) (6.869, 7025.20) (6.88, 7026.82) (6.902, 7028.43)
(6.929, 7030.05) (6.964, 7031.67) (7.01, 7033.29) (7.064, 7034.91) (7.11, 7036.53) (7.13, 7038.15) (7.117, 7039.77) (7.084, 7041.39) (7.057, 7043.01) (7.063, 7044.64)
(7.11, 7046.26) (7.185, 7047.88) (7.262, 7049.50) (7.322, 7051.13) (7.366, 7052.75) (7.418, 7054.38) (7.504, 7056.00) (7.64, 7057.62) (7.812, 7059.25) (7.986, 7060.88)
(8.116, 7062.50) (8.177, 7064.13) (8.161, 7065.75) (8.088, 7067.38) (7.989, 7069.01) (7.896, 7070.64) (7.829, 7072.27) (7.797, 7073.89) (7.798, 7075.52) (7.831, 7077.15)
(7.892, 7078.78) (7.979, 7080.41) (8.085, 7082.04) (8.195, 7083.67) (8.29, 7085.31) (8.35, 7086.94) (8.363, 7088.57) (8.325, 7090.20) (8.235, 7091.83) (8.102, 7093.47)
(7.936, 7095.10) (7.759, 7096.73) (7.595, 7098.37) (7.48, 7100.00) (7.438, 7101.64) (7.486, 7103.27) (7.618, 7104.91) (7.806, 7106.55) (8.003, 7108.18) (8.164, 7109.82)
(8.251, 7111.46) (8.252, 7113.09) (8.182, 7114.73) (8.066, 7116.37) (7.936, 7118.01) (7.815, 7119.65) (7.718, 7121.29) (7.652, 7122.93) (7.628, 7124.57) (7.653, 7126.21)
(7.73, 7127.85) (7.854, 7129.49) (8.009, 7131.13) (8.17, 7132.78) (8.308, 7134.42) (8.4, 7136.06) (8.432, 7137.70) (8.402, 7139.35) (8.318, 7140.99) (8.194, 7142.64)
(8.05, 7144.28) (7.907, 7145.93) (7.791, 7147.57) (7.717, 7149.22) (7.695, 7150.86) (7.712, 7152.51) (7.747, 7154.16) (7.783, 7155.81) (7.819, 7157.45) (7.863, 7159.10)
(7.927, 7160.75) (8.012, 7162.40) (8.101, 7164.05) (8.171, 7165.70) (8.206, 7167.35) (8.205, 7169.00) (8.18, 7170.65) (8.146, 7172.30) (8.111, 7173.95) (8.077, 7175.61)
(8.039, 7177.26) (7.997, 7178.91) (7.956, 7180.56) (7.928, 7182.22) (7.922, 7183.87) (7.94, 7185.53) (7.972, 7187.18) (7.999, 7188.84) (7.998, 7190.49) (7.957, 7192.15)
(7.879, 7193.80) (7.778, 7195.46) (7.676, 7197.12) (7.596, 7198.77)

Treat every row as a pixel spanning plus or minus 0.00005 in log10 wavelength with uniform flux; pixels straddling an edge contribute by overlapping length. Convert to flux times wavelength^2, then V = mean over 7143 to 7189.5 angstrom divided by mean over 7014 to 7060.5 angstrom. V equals 1.2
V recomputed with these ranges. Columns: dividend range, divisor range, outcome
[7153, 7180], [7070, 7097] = 1.02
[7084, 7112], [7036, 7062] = 1.10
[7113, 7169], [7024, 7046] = 1.17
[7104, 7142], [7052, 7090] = 1.02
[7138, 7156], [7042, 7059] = 1.12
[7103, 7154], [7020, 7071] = 1.11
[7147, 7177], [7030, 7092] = 1.07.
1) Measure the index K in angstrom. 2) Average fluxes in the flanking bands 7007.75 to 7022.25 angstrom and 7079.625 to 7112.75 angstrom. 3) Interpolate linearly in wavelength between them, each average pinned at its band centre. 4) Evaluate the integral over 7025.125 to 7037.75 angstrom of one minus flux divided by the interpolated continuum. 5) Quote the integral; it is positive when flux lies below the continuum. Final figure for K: 0.78 angstrom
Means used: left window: 7.3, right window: 7.98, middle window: 6.98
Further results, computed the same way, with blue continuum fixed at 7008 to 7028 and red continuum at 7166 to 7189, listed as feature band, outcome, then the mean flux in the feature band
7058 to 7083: -1.66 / 7.96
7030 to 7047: 0.52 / 7.06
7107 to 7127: -0.58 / 7.94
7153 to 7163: 0.12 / 7.85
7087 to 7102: -0.71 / 7.95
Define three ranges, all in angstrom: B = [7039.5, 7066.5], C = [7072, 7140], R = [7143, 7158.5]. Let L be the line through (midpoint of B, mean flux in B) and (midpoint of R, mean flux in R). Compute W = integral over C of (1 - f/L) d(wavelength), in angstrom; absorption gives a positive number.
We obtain -2.7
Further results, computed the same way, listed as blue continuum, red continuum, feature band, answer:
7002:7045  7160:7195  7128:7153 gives -0.72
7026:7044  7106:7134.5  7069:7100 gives -1.81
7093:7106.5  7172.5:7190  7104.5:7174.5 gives -1.46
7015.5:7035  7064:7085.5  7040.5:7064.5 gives 0.24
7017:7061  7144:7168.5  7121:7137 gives -0.40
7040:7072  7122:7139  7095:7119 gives 0.01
